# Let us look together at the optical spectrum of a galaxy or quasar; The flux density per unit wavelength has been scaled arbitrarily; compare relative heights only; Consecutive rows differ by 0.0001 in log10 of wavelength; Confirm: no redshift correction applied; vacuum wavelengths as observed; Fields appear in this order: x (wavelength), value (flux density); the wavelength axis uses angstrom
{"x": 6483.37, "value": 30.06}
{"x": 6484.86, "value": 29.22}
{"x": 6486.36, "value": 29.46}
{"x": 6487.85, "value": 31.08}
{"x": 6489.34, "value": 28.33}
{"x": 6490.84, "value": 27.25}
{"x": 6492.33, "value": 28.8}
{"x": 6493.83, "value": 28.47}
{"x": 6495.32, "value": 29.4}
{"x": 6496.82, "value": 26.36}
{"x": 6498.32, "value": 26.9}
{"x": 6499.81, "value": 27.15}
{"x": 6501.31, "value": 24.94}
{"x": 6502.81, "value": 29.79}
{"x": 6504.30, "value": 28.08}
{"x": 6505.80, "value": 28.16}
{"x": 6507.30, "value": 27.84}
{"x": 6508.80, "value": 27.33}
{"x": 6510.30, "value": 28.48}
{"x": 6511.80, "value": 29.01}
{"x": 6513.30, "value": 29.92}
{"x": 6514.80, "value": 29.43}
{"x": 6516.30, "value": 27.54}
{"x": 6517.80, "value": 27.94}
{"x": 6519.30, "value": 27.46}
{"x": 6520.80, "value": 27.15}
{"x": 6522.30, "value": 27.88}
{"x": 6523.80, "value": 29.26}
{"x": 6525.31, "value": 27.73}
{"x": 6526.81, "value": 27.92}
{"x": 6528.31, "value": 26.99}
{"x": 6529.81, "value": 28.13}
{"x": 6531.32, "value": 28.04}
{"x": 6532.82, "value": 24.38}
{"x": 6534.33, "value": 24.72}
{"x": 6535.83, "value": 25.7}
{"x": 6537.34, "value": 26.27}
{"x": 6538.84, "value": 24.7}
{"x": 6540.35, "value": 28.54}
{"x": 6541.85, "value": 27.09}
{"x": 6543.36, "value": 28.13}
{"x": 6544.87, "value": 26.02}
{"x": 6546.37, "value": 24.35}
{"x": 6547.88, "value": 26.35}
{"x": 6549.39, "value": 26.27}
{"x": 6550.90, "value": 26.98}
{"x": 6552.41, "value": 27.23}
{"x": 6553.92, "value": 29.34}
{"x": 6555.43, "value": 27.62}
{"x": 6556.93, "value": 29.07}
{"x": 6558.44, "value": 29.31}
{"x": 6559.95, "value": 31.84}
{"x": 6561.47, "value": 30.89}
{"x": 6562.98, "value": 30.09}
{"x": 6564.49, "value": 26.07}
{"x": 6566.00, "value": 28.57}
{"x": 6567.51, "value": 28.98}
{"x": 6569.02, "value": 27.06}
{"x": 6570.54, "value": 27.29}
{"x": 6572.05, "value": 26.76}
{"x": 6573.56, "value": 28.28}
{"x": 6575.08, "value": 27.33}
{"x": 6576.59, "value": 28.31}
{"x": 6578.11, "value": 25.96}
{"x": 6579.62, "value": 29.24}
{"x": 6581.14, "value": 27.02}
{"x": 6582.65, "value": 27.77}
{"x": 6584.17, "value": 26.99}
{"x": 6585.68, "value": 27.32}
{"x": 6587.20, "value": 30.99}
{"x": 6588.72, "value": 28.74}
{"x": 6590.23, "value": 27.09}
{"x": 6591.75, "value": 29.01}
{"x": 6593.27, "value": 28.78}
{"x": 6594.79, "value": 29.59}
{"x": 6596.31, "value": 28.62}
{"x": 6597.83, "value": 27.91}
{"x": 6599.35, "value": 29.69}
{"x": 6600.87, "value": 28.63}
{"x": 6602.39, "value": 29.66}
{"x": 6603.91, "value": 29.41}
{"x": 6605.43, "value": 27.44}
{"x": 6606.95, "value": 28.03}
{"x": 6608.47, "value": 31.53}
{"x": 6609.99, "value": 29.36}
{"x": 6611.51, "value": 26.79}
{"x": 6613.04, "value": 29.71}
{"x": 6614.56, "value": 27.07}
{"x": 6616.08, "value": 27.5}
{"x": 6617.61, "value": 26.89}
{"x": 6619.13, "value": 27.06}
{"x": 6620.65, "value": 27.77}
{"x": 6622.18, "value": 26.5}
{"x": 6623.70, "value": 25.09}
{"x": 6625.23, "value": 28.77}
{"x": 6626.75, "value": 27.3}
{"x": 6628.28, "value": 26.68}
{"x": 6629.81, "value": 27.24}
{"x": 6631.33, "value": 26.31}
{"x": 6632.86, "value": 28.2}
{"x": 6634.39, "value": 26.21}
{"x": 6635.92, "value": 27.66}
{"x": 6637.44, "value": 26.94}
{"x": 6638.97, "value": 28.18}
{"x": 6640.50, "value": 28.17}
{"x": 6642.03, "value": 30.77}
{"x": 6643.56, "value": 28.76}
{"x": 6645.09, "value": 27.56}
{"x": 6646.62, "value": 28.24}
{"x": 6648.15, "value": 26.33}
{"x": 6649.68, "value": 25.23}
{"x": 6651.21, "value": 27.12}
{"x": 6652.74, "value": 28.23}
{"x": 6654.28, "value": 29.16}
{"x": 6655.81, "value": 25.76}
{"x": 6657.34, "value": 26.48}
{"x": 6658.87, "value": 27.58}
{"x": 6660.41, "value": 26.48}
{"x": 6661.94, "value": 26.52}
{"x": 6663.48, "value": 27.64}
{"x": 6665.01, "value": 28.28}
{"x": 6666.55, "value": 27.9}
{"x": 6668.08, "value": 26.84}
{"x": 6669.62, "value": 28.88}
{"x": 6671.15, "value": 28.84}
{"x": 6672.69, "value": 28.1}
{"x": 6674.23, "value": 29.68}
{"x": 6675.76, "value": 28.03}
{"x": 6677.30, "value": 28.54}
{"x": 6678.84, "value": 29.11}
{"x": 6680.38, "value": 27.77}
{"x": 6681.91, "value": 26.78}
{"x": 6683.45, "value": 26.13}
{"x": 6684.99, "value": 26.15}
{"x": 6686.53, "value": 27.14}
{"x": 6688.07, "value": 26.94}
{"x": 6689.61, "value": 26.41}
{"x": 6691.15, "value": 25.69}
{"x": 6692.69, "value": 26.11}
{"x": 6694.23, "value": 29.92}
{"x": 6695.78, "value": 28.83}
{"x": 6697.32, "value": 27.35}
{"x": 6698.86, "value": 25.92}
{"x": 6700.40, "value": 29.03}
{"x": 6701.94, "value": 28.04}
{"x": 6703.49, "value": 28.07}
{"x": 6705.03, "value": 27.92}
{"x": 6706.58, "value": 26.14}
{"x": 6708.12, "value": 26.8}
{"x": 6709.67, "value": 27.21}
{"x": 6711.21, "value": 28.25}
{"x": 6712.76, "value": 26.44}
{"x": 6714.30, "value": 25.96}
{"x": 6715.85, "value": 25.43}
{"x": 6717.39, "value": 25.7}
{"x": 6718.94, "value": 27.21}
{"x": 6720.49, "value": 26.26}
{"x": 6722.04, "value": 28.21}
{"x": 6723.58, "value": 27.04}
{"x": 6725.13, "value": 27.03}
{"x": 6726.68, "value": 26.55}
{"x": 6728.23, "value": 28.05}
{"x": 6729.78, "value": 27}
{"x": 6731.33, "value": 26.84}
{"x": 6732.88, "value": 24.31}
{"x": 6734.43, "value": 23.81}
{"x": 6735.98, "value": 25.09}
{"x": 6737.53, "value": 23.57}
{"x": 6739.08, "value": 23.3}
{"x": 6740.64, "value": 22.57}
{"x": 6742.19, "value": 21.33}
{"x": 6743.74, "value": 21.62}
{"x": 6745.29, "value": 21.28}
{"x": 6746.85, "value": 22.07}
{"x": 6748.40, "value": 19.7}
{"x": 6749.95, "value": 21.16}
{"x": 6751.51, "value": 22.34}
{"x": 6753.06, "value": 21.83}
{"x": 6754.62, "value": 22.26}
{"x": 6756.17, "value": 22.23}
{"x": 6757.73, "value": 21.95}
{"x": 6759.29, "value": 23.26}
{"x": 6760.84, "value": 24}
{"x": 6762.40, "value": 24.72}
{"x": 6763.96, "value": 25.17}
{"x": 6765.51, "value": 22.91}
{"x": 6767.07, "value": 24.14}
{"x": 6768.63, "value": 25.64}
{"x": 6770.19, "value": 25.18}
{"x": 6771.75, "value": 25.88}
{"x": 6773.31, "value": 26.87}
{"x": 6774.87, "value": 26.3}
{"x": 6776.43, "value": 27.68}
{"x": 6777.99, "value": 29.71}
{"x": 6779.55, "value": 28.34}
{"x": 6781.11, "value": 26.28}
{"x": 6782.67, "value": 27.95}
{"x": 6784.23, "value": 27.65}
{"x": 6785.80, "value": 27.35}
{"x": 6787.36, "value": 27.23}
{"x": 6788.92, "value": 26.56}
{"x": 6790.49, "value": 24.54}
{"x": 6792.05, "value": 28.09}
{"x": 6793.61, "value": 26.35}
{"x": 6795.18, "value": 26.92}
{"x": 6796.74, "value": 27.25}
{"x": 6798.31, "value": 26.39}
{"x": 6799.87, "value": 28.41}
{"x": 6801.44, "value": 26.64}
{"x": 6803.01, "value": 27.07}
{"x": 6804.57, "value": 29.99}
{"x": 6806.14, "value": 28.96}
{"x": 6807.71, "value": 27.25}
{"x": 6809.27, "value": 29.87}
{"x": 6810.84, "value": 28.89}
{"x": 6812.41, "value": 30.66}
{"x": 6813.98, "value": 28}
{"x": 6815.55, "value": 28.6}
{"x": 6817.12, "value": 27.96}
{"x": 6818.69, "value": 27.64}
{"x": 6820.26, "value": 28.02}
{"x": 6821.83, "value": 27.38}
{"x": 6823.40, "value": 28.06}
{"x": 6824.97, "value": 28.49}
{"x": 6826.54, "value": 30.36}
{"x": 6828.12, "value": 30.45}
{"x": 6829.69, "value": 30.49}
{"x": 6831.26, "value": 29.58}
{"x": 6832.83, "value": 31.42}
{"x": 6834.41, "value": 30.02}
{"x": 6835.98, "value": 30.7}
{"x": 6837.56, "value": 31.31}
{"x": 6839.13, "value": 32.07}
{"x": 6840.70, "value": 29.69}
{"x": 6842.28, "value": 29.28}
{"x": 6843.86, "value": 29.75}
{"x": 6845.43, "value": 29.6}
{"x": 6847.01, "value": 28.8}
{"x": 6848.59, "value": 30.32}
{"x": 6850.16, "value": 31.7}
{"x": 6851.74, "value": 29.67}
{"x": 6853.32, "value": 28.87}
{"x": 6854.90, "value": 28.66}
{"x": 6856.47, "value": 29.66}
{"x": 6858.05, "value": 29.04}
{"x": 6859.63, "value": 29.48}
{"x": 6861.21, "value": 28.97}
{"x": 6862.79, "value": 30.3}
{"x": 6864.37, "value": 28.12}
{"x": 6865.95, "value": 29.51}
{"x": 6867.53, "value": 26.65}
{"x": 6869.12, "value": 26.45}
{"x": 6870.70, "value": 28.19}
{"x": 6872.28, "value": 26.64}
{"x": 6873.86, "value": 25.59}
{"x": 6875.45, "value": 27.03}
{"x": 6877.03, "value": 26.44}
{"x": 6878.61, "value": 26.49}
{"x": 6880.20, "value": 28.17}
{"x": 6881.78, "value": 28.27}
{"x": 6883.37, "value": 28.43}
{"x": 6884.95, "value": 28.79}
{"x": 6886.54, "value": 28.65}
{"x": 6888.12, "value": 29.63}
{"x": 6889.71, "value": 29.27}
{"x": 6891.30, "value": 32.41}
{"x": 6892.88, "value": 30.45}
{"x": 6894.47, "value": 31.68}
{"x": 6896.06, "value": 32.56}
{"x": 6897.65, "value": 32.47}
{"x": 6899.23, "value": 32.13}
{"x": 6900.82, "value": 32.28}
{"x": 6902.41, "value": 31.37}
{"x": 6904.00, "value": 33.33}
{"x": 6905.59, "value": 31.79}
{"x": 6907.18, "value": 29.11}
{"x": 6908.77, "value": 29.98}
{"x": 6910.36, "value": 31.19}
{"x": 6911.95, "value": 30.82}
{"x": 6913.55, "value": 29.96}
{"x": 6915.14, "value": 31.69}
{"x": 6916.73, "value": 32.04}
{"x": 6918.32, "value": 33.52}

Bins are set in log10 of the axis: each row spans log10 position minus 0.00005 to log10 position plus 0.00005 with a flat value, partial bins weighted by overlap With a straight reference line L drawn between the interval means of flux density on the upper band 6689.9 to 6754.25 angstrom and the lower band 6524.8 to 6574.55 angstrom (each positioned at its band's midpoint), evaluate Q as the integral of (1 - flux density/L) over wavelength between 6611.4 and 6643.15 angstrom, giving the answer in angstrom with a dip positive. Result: -1.1 angstrom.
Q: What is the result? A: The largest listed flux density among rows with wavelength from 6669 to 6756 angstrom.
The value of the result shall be 29.92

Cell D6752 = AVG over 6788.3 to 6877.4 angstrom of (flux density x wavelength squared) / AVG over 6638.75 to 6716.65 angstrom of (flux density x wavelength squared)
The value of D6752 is 1.09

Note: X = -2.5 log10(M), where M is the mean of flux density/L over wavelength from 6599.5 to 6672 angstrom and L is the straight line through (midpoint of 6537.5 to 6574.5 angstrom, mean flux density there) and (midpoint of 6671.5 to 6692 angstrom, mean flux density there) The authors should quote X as -0.01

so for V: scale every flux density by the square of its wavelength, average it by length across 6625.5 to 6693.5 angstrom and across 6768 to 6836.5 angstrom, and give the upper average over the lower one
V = 1.06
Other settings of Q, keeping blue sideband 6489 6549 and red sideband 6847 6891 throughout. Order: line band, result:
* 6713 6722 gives 0.56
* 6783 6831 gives 0.45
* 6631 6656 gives 0.16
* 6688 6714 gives 0.61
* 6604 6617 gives -0.35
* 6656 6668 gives 0.30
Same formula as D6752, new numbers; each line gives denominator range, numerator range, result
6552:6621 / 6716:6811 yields 0.95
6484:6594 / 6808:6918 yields 1.17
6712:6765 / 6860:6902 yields 1.25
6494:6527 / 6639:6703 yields 1.04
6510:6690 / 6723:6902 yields 1.05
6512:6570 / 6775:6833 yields 1.10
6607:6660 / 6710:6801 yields 0.95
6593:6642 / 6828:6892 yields 1.12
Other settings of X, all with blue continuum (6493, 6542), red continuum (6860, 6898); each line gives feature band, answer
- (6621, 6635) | 0.04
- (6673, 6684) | 0.00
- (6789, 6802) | 0.07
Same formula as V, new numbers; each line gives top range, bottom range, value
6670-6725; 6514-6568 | 1.04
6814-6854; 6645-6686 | 1.13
